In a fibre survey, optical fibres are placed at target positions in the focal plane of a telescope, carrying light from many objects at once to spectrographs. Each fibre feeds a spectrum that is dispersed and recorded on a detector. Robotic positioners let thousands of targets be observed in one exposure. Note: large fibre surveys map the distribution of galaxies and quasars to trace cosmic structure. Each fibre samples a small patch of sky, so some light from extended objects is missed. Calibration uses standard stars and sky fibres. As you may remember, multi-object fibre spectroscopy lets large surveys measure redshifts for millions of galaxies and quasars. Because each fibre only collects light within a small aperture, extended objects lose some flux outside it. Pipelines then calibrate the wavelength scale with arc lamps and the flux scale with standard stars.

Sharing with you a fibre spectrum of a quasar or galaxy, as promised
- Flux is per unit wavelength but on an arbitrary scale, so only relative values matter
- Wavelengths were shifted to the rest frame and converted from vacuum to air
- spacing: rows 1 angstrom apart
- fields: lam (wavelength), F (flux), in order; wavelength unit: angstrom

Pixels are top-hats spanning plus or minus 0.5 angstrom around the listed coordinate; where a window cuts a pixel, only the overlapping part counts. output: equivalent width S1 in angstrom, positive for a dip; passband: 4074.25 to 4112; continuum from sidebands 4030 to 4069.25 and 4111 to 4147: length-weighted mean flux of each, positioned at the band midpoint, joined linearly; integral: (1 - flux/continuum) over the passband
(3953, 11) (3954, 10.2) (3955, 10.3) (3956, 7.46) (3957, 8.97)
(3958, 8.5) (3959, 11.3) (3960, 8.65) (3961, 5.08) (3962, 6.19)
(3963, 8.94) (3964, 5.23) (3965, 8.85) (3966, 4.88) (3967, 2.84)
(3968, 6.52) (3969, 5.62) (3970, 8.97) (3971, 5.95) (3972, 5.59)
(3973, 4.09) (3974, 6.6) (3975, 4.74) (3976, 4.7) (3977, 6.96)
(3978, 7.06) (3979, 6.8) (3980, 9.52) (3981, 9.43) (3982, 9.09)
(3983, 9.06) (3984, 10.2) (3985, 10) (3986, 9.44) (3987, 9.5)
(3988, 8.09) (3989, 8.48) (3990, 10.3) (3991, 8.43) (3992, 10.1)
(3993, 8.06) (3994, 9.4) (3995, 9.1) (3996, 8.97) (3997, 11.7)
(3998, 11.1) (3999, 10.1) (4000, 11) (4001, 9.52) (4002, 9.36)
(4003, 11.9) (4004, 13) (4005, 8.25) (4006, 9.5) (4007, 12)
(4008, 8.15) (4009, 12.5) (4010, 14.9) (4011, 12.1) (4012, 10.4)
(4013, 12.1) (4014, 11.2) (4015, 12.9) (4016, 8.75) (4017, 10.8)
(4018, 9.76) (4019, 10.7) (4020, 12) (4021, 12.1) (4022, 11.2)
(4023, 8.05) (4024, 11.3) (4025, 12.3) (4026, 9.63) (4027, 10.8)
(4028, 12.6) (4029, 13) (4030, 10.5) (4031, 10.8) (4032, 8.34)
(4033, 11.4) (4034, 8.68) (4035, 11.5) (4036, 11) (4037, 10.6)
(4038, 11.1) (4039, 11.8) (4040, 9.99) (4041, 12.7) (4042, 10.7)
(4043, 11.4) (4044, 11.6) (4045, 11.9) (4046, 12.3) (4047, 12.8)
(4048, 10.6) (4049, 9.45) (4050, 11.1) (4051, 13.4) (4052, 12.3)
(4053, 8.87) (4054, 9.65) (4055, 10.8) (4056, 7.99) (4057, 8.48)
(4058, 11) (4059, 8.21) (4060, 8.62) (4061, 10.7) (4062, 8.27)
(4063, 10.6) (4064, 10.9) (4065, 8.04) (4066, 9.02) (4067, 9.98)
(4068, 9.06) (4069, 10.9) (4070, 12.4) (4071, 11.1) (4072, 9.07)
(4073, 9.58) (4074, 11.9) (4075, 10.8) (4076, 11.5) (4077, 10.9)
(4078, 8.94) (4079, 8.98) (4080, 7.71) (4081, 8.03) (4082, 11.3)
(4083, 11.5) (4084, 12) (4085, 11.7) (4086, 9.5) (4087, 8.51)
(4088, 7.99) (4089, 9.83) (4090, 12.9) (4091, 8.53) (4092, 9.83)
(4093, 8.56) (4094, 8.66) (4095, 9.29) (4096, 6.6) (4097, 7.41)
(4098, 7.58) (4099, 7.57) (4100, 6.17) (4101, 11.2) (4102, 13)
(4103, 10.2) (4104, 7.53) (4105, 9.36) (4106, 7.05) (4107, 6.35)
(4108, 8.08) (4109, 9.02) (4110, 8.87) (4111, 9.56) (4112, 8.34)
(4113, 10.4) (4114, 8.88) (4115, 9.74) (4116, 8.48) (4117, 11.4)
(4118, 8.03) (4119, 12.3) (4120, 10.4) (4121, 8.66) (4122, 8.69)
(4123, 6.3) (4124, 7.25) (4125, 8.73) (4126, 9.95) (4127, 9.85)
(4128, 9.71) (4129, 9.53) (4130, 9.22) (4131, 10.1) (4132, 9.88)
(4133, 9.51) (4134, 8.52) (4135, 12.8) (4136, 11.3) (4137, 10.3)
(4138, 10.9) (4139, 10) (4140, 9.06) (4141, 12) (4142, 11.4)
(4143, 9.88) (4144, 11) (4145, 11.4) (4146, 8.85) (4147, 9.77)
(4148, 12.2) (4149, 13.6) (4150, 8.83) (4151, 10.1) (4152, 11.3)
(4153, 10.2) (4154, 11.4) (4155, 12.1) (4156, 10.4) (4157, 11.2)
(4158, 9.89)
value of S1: 3.1 angstrom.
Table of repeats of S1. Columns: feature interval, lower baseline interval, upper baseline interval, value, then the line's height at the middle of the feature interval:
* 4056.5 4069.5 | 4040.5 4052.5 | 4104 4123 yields 1.76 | 11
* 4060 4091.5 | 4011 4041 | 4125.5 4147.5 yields 1.67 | 10.6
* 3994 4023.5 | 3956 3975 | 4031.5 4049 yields -4.93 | 9.24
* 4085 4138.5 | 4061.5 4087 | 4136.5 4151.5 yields 5.93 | 10.4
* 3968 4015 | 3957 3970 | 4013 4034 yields -1.49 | 8.83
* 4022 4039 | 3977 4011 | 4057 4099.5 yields -1.81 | 9.74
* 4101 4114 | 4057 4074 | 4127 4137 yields 1.21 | 9.99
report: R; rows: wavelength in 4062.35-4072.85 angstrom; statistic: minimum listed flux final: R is 8.04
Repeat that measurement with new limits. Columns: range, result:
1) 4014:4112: 6.17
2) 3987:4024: 8.05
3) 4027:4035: 8.34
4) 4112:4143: 6.3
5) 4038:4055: 8.87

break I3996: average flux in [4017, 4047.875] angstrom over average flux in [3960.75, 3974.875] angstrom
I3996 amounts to 1.82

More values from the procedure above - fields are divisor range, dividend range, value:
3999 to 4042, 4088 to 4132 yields 0.83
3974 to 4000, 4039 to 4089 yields 1.17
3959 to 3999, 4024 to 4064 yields 1.36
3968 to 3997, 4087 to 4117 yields 1.11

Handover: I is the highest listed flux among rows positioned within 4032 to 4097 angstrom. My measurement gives 13.4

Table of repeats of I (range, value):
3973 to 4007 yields 13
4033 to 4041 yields 12.7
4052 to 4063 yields 12.3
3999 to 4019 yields 14.9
